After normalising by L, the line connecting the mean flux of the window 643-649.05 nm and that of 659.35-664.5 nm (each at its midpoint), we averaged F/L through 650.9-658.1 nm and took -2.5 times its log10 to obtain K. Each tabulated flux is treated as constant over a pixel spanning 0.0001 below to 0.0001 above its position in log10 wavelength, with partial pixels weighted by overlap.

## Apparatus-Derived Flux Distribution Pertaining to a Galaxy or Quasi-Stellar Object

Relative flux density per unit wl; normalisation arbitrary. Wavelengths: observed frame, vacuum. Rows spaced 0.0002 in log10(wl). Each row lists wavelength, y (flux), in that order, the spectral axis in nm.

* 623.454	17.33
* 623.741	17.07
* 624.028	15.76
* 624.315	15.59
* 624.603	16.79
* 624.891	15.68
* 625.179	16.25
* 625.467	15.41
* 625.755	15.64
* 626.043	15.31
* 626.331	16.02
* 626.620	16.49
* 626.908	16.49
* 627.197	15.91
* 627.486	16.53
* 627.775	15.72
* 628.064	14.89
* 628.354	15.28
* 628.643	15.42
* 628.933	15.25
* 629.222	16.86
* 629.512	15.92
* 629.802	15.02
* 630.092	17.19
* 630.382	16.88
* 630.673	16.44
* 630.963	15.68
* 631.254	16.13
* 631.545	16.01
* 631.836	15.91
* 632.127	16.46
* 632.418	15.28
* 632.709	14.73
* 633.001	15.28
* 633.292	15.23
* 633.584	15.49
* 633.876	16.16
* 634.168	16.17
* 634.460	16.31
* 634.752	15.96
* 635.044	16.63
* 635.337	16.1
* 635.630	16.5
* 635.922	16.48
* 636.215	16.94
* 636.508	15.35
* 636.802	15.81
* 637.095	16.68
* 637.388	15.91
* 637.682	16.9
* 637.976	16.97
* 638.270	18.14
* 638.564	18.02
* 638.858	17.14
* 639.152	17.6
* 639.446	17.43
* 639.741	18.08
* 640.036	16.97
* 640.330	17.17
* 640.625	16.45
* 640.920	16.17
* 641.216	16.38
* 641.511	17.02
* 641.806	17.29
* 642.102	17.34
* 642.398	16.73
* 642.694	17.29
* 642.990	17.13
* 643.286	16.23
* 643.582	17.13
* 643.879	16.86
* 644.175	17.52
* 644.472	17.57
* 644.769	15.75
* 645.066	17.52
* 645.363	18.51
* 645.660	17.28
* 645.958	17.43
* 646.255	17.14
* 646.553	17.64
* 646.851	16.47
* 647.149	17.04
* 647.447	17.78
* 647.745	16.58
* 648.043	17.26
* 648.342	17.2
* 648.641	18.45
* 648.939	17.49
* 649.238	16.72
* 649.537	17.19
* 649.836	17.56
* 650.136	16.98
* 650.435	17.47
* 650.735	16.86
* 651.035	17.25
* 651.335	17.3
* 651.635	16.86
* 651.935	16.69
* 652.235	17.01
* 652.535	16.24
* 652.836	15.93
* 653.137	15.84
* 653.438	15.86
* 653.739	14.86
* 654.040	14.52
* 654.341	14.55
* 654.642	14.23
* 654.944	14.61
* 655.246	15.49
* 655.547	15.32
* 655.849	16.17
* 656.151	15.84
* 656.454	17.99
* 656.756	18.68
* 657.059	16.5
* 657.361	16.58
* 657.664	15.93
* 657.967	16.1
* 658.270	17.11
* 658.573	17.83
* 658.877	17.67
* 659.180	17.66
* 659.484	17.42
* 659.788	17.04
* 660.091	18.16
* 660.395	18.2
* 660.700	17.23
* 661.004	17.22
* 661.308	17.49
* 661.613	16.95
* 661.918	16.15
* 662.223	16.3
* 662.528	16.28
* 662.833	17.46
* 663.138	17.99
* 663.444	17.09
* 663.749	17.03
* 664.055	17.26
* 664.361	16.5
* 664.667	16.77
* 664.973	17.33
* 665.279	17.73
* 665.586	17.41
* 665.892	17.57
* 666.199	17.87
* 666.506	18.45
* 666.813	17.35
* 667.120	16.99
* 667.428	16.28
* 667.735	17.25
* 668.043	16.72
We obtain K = 0.07 mag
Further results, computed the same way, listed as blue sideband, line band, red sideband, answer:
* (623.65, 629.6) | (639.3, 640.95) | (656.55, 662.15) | -0.043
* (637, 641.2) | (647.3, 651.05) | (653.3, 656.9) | -0.071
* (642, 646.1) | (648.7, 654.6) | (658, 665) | 0.046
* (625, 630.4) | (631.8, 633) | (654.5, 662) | 0.035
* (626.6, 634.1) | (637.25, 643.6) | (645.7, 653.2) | -0.037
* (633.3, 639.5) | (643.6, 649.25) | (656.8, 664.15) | -0.031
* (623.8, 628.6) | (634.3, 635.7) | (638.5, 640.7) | 0.037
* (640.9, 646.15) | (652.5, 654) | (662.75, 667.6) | 0.105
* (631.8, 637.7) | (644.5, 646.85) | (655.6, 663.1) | -0.052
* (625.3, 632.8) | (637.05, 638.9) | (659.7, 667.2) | -0.057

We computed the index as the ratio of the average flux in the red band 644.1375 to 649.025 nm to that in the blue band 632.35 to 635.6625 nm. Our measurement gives 1.10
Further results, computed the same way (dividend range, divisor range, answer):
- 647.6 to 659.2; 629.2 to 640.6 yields 1.01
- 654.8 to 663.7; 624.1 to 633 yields 1.06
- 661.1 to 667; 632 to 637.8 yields 1.07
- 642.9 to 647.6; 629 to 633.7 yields 1.08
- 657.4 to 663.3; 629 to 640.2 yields 1.05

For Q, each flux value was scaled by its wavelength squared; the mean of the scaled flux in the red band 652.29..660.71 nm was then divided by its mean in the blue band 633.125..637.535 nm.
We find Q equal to 1.09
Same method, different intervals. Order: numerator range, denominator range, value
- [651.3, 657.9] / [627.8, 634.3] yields 1.09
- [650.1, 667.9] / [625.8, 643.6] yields 1.11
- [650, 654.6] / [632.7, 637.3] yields 1.07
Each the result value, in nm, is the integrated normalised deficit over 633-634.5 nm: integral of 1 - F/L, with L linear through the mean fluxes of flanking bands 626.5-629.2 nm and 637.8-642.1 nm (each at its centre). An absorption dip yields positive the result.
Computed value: 0.06 nm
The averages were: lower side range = 15.8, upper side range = 17.2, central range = 15.8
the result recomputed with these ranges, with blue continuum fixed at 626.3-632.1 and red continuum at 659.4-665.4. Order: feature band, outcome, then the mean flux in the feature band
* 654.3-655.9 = 0.18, 15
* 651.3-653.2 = 0.03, 16.5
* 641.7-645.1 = -0.10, 17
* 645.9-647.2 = -0.04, 17.1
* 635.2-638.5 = -0.06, 16.6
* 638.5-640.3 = -0.12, 17.5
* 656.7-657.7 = 0.01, 16.9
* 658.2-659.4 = -0.04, 17.6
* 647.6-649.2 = -0.06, 17.4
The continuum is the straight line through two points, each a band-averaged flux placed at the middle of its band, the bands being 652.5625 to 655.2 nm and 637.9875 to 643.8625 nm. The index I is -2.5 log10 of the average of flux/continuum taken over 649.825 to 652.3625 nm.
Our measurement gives -0.10 mag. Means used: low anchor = 17.1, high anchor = 15.1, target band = 17.1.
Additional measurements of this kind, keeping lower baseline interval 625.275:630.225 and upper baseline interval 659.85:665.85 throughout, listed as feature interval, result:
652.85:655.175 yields 0.127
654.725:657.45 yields 0.042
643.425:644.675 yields -0.047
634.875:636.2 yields -0.022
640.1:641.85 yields -0.025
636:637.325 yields 0.000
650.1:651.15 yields -0.027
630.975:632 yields 0.001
